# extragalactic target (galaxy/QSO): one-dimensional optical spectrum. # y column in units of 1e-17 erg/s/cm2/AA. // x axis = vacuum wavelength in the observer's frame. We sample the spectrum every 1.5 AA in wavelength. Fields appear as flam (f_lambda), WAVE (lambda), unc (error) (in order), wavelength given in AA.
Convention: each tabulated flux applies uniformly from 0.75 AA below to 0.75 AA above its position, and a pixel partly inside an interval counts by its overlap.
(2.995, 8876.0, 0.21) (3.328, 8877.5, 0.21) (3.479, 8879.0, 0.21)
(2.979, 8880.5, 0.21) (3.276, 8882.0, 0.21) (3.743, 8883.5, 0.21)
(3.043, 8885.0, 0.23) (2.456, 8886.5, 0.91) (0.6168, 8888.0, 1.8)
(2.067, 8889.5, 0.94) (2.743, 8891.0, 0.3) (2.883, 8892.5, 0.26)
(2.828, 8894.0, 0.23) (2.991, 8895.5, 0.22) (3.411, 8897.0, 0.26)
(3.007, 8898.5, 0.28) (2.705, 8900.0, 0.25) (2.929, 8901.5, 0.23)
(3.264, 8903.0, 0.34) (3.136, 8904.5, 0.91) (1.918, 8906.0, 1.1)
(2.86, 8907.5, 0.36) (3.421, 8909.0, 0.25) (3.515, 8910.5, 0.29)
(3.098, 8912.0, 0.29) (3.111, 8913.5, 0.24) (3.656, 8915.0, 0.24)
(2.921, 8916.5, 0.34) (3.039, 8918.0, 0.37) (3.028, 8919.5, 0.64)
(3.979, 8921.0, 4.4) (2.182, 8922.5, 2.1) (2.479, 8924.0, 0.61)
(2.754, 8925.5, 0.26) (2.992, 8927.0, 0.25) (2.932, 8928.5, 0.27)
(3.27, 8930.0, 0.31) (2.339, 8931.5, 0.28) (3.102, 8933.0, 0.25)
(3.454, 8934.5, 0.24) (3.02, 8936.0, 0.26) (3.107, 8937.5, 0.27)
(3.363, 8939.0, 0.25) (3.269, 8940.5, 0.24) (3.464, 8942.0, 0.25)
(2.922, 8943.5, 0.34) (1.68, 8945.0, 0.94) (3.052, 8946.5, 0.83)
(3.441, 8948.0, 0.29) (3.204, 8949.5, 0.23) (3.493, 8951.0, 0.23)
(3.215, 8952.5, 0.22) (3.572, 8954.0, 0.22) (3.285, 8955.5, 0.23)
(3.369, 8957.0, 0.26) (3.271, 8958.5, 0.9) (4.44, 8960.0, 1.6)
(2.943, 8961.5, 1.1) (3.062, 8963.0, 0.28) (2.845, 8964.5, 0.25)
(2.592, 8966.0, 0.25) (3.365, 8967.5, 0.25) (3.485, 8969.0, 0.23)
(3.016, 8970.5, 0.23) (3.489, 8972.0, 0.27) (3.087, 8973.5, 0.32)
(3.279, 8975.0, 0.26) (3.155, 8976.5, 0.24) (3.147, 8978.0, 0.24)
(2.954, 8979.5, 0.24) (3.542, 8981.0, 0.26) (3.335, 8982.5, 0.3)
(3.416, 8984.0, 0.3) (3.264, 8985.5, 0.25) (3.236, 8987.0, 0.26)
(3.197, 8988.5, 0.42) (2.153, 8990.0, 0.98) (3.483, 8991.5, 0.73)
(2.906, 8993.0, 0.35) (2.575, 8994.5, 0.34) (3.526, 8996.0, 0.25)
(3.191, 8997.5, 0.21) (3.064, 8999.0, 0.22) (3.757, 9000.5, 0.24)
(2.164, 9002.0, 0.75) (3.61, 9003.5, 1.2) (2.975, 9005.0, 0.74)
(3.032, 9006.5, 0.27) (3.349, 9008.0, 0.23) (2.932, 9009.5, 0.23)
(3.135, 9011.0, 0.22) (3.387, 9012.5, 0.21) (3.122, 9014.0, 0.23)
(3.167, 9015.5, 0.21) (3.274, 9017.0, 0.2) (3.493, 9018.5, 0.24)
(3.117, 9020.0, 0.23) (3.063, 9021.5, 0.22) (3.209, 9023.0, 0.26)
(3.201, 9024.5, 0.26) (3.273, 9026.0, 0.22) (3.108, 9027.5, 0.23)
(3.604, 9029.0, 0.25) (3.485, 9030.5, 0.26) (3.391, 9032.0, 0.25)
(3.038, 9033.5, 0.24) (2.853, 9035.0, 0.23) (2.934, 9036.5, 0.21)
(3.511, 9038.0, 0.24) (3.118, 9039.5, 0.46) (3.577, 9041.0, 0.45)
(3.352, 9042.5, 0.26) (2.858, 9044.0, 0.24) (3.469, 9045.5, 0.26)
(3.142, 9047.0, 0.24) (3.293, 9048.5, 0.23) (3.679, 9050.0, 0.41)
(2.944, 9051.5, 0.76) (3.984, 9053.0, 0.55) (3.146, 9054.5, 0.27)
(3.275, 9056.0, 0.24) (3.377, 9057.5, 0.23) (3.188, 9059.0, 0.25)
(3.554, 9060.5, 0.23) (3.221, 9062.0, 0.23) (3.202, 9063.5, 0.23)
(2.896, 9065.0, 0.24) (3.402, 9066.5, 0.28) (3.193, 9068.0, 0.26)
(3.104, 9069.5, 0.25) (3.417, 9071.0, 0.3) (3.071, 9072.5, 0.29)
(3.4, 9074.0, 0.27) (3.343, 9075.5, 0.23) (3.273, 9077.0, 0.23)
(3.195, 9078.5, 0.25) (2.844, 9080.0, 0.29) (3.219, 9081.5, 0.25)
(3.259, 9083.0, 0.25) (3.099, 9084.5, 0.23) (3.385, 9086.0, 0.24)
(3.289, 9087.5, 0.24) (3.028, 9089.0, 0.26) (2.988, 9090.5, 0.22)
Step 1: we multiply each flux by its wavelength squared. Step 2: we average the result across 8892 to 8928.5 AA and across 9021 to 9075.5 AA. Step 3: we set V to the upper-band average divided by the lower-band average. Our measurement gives 1.1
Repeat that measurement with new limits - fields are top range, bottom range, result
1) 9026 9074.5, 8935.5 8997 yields 1.05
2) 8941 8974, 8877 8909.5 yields 1.13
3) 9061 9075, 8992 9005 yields 1.06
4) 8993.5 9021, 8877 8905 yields 1.12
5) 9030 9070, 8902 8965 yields 1.08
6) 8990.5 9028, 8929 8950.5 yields 1.05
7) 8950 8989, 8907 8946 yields 1.09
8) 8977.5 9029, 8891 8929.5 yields 1.08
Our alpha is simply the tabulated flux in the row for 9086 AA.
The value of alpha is 3.385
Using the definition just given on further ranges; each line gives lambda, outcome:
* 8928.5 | 2.932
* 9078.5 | 3.195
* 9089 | 3.028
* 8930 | 3.27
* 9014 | 3.122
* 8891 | 2.743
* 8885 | 3.043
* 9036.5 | 2.934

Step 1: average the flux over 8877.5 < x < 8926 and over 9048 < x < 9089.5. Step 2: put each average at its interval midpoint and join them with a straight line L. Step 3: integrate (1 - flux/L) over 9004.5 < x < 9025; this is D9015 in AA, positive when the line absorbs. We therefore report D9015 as -0.2 AA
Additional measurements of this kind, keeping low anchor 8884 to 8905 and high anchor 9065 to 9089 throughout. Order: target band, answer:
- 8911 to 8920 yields -1.20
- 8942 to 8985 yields -4.35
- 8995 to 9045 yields -2.34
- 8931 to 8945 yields -1.03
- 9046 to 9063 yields -1.02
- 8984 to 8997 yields -0.36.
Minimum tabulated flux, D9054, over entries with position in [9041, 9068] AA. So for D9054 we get 2.858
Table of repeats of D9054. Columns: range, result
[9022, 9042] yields 2.853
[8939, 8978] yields 1.68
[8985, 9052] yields 2.153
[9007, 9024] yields 2.932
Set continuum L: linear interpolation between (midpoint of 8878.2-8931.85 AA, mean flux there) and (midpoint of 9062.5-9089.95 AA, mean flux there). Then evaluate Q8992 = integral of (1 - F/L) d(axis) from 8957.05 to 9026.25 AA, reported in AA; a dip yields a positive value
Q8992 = -2.7 AA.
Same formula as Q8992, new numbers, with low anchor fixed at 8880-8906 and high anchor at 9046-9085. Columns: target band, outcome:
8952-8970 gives -1.8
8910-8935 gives -1.4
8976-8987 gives -0.8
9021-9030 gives -0.3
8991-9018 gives -0.4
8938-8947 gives -0.1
